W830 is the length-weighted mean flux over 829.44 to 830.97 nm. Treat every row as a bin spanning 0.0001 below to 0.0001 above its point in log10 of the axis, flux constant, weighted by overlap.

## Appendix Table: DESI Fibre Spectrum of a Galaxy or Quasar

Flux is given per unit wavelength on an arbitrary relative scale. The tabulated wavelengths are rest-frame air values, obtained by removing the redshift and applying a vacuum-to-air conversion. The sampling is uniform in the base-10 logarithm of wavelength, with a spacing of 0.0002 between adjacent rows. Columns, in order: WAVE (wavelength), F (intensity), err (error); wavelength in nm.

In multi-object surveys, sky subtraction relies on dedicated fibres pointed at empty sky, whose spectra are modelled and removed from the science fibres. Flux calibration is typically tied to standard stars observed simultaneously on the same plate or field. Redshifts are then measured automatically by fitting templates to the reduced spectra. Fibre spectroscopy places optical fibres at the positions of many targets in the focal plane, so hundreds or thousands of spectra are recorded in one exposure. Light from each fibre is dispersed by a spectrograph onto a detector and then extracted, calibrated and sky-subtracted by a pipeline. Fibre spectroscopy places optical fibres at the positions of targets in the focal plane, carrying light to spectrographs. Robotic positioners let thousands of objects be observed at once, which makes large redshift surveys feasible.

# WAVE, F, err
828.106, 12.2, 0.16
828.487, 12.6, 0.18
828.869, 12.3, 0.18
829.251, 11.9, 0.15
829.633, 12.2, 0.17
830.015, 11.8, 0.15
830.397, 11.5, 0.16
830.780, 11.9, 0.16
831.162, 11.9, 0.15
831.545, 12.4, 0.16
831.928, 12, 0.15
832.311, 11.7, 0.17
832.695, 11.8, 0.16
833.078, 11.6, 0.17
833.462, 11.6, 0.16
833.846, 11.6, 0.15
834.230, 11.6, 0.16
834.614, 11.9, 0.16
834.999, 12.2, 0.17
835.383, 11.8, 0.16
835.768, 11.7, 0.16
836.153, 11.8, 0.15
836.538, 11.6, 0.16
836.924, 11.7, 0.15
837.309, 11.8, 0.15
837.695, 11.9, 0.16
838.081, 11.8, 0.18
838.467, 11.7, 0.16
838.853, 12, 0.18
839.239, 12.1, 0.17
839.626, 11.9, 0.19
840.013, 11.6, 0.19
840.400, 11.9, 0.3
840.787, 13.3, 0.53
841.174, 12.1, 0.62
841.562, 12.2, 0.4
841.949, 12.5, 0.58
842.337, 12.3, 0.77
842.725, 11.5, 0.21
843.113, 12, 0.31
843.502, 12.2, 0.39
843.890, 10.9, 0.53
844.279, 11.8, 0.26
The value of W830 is 11.8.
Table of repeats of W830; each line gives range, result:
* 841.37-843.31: 12.1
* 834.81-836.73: 11.8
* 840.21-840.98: 12.6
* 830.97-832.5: 12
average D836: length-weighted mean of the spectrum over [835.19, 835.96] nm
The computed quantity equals 11.8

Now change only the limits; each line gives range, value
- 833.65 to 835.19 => 11.8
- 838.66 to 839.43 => 12.1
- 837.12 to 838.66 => 11.8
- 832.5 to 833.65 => 11.7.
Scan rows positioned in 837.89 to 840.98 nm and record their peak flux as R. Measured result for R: 13.3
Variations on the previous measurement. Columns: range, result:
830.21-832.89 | 12.4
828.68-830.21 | 12.3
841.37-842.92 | 12.5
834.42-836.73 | 12.2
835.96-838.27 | 11.9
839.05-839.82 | 12.1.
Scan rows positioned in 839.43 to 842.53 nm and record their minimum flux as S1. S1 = 11.6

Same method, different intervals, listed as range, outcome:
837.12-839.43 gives 11.7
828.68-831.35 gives 11.5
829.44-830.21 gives 11.8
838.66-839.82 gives 11.9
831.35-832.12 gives 12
